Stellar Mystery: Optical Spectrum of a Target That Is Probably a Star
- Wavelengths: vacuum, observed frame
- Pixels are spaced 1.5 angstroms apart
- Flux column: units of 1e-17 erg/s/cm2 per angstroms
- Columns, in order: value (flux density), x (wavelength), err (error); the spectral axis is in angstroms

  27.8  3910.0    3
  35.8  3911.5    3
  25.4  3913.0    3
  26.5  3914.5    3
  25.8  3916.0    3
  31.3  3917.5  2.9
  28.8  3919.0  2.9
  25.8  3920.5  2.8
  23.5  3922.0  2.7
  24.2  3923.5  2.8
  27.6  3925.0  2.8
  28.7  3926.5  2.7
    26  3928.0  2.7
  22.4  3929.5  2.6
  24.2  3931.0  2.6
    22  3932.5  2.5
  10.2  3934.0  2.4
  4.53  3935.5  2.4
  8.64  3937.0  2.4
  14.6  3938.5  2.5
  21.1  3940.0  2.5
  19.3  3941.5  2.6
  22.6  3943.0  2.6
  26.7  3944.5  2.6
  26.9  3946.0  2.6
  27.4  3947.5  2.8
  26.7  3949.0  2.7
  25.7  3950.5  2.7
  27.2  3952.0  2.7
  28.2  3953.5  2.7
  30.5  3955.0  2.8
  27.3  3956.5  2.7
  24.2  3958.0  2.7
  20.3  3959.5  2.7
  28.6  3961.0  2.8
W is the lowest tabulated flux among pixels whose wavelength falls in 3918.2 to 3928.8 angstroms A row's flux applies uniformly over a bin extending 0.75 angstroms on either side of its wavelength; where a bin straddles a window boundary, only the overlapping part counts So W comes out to 23.5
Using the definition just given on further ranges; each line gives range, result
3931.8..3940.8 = 4.53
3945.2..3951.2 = 25.7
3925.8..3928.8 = 26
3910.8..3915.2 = 25.4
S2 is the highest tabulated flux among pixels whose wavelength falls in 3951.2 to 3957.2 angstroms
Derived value 30.5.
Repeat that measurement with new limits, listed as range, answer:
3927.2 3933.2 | 26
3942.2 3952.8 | 27.4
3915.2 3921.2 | 31.3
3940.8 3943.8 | 22.6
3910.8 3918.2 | 35.8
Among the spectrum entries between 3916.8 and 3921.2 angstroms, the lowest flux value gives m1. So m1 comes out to 25.8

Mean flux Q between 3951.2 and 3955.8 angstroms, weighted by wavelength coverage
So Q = 28.6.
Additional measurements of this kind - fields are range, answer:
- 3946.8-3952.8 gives 26.8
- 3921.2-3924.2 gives 23.9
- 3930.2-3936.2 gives 15.4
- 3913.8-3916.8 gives 26.2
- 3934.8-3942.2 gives 13.7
